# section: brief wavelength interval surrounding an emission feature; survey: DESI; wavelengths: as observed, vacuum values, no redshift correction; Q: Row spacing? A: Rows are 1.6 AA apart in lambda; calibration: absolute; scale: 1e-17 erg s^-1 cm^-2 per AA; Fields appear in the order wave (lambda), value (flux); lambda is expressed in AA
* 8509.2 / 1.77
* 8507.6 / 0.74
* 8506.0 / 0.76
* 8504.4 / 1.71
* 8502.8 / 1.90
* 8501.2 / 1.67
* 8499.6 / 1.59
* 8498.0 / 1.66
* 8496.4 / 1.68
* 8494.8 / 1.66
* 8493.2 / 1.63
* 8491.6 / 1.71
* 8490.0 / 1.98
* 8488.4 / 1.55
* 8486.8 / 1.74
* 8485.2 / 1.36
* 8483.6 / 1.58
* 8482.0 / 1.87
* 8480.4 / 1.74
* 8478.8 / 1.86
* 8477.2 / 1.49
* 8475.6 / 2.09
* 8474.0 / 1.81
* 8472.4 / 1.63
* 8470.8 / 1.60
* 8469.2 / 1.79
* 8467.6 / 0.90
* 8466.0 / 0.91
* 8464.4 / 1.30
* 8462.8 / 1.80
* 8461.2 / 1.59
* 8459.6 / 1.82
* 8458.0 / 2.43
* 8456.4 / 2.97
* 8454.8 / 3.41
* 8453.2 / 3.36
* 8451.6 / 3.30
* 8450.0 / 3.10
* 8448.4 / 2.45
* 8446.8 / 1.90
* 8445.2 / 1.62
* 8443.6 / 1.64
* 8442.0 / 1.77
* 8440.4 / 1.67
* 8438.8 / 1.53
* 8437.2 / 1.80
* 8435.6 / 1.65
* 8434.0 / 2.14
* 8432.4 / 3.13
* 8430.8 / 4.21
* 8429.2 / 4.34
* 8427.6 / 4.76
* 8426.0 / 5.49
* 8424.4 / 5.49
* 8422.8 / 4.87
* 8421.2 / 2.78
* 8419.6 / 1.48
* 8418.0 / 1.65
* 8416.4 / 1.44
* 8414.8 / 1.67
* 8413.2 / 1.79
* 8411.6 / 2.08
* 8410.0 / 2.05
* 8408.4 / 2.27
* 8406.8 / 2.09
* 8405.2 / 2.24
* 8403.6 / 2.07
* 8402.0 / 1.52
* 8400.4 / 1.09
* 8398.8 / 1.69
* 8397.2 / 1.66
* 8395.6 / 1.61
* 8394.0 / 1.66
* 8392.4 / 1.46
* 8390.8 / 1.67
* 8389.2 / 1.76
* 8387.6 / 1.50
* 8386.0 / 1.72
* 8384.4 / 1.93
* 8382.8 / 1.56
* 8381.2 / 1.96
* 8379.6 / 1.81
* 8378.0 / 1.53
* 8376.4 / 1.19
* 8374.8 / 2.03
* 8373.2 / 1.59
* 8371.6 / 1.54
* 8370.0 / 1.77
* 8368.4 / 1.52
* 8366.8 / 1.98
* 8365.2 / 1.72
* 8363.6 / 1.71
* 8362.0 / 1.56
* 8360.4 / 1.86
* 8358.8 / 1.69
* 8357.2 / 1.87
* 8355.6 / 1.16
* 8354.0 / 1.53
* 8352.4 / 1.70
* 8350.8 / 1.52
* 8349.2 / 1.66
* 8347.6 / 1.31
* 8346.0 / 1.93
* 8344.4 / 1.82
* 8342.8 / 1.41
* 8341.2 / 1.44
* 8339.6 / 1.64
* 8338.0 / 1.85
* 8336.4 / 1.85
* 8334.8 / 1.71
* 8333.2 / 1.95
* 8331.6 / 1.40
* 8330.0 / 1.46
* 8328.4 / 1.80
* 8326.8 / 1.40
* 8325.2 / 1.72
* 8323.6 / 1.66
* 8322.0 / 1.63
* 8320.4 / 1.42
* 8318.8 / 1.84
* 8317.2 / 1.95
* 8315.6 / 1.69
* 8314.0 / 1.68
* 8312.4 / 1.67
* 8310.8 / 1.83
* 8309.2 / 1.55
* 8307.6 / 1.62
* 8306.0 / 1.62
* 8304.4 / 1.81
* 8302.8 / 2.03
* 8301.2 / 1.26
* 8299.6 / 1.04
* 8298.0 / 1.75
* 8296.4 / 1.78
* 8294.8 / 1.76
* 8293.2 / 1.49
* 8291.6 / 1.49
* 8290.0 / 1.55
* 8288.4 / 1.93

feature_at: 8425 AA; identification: H-alpha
